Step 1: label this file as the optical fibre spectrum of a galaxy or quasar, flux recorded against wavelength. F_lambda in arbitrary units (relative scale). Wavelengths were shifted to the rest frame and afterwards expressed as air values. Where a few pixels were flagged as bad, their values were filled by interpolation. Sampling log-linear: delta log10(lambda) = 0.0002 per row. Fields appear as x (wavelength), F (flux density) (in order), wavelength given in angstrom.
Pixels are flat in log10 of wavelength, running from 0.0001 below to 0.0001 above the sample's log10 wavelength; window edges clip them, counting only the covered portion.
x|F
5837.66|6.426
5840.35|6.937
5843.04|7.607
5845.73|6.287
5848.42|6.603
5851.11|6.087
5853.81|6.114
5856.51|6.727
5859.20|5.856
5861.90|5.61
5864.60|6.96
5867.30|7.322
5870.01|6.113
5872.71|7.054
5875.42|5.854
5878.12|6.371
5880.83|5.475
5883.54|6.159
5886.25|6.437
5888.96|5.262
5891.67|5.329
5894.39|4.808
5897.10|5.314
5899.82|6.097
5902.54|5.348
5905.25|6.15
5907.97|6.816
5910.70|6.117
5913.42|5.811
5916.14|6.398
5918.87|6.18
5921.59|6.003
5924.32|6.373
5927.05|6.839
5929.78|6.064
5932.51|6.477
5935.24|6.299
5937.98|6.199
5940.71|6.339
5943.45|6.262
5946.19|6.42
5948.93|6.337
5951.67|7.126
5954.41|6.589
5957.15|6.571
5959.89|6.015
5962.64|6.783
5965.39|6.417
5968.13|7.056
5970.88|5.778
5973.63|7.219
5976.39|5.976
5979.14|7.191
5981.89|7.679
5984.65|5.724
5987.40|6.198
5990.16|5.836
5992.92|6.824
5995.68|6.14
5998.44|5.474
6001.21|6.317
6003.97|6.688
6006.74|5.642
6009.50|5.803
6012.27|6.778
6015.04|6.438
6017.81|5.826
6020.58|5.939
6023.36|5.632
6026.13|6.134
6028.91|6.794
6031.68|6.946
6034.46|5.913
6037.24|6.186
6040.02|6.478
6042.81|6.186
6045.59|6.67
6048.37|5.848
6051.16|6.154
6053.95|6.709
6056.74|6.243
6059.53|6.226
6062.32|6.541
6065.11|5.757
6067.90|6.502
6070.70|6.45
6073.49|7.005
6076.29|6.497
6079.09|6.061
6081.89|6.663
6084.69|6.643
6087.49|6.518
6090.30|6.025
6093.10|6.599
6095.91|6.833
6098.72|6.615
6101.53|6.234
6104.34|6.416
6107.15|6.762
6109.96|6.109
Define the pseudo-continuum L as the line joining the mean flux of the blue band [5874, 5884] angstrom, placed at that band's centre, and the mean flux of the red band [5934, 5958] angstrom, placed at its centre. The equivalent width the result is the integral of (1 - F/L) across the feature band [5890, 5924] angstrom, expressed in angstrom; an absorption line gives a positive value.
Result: 1.6 angstrom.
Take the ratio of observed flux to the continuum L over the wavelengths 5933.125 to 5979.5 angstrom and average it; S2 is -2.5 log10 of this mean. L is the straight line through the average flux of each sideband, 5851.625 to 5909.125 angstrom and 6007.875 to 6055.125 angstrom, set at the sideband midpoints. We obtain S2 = -0.057 mag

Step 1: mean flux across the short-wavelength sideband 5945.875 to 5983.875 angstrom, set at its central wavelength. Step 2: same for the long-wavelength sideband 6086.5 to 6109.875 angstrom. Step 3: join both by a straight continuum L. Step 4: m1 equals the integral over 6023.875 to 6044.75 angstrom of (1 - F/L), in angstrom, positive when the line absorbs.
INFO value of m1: 0.7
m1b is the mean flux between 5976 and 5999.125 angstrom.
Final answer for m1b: 6.38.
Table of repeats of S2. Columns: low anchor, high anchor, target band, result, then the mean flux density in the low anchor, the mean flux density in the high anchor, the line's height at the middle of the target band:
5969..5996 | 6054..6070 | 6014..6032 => 0.03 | 6.48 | 6.3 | 6.39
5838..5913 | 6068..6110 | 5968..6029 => 0.01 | 6.18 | 6.51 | 6.37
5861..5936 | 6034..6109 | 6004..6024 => 0.04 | 6.11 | 6.4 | 6.31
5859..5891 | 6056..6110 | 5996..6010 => 0.06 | 6.2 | 6.45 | 6.35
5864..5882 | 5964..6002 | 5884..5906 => 0.15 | 6.44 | 6.42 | 6.43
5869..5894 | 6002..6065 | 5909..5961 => -0.05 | 5.96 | 6.25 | 6.06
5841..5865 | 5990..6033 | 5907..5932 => 0.01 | 6.42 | 6.21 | 6.33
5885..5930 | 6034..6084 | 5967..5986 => -0.09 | 5.96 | 6.35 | 6.14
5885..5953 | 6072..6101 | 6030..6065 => 0.02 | 6.11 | 6.54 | 6.44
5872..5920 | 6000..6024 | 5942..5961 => -0.08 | 5.93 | 6.13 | 6.02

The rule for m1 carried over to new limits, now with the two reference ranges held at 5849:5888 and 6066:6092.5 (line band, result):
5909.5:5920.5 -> 0.36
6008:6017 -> 0.17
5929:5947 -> 0.15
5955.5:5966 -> -0.13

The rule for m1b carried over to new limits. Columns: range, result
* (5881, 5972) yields 6.18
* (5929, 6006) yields 6.42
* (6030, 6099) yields 6.41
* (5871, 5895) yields 5.9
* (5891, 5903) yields 5.38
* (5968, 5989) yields 6.57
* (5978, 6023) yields 6.26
